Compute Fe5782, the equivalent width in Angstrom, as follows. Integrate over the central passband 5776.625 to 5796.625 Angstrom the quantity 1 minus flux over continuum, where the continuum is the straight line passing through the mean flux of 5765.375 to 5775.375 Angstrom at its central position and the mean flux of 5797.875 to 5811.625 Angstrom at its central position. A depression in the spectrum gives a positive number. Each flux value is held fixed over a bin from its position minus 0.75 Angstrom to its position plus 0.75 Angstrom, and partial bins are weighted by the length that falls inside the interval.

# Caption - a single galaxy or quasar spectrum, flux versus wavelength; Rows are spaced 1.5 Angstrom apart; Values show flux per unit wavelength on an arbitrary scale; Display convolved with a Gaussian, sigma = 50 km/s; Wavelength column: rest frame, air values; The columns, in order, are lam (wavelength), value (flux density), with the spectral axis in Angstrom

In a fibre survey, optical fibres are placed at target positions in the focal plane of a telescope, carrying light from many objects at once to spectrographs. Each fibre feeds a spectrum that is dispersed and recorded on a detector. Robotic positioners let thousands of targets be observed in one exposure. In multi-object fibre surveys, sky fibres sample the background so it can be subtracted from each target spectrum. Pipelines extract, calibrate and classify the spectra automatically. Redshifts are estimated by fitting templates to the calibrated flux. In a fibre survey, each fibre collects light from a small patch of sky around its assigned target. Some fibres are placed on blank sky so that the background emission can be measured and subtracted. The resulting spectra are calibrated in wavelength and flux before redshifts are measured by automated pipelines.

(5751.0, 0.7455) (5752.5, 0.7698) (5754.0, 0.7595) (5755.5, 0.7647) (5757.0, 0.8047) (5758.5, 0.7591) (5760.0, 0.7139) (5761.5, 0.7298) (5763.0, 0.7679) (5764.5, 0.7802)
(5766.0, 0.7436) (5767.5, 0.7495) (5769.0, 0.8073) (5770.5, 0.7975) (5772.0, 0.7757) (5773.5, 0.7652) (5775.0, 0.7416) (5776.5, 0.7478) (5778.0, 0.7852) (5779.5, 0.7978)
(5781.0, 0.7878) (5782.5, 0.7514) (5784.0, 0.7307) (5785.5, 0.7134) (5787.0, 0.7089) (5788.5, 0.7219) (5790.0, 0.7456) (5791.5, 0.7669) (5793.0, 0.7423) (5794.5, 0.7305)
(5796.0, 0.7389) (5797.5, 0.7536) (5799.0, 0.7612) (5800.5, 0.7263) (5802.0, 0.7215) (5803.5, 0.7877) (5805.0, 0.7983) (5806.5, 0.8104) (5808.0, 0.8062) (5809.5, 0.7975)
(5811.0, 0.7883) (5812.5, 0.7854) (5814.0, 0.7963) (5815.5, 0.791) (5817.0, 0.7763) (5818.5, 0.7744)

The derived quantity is 0.65 Angstrom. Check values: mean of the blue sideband 0.77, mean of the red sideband 0.777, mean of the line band 0.748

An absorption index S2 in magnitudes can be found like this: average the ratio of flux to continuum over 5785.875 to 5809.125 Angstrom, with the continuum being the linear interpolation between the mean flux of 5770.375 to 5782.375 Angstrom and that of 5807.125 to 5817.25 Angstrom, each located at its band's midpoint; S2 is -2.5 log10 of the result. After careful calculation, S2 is 0.04 mag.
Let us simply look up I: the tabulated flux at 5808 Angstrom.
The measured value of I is 0.8062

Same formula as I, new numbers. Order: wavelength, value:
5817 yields 0.7763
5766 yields 0.7436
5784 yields 0.7307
